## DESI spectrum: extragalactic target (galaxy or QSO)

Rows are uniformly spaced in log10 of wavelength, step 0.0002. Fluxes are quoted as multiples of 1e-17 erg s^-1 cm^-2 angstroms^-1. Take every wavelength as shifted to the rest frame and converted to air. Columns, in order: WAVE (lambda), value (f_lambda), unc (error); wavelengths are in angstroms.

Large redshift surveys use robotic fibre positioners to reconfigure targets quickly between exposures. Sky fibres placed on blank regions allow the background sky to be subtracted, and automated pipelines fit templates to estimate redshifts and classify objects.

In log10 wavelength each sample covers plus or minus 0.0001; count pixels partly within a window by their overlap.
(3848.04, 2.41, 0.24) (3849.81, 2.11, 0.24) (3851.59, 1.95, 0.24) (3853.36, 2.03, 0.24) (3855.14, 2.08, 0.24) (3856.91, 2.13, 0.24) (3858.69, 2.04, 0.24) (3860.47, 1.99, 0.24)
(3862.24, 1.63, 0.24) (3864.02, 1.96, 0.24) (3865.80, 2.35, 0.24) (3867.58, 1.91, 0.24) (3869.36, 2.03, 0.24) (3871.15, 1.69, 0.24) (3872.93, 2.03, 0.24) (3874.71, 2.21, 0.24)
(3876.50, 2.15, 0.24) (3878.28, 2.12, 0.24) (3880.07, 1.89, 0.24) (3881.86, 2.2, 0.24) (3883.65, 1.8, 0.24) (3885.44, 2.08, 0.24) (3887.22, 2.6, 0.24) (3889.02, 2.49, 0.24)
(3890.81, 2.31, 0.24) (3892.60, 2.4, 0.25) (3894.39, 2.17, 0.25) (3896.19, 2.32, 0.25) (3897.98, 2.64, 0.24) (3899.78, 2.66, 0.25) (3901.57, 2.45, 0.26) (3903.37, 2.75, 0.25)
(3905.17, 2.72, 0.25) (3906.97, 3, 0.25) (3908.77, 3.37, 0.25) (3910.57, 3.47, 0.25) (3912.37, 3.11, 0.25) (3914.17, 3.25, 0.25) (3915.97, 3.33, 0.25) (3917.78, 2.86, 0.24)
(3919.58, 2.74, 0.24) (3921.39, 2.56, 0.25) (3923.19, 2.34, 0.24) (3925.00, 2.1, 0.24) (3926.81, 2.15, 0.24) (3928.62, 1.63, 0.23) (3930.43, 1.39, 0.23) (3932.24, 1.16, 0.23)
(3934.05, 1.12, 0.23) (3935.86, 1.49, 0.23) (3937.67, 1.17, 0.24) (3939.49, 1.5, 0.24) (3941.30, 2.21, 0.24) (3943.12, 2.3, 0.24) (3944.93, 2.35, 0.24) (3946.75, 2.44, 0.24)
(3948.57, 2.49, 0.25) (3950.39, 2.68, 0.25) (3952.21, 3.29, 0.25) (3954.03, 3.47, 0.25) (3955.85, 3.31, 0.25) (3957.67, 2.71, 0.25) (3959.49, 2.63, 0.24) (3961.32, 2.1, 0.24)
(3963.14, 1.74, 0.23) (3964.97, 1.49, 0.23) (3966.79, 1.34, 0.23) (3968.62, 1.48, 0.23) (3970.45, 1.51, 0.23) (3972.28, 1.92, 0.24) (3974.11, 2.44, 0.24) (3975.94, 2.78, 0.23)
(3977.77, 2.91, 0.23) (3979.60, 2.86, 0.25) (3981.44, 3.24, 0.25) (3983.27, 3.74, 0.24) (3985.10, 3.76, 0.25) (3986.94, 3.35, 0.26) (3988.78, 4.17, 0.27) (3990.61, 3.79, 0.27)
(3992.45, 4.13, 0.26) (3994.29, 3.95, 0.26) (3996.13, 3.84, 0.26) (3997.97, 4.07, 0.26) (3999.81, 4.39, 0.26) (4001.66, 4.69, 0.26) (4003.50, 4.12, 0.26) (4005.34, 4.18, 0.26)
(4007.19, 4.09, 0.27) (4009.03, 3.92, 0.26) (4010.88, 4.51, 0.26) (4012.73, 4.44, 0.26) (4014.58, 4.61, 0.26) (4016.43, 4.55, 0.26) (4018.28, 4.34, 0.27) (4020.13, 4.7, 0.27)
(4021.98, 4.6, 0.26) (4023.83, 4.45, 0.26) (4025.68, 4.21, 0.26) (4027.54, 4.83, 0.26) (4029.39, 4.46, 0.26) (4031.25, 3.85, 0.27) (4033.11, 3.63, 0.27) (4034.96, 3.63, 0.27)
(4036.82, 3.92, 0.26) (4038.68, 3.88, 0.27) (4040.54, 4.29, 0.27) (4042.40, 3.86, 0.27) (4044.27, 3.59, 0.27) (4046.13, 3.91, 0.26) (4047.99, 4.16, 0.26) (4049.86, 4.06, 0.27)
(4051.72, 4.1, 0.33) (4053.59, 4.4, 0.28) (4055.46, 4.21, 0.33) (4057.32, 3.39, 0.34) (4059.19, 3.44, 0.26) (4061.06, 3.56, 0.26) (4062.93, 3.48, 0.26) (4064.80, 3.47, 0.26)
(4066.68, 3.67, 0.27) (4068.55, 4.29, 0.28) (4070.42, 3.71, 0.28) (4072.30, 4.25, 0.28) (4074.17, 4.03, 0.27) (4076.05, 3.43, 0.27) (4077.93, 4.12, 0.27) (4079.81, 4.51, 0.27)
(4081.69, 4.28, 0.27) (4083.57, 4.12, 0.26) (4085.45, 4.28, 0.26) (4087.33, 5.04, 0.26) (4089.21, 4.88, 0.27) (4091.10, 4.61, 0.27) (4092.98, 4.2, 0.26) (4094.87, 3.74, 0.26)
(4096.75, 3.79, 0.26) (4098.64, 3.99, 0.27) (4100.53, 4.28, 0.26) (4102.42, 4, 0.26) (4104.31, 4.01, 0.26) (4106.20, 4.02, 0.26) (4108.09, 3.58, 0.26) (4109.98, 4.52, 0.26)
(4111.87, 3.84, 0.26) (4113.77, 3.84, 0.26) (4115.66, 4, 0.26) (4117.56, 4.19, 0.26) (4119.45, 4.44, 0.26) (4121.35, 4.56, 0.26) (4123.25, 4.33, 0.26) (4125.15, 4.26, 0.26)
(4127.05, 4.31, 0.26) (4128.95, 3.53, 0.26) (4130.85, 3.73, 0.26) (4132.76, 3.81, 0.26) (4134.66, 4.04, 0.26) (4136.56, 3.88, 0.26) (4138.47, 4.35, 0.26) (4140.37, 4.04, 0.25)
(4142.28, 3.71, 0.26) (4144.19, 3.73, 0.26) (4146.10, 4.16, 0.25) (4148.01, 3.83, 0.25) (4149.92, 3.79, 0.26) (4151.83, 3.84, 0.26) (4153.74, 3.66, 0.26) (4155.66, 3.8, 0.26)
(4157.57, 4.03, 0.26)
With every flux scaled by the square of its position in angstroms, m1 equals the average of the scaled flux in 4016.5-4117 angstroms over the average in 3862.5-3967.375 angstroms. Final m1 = 1.9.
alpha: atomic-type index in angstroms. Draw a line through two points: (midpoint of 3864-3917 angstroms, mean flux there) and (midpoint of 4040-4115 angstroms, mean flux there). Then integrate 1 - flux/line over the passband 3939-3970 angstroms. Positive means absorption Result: 6.9 angstroms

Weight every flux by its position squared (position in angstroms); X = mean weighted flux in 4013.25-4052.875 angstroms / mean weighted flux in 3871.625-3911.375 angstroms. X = 1.84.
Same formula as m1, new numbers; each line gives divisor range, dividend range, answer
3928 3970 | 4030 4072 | 1.96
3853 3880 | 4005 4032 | 2.35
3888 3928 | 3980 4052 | 1.61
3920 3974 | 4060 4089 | 2.07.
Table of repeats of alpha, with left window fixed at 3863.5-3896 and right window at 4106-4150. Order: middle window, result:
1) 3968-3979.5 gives 2.5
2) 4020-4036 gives -4.8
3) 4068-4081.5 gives -1.6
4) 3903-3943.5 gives 1.9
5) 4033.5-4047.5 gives -2.1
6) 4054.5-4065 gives -0.3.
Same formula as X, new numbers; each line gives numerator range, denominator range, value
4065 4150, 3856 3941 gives 2.02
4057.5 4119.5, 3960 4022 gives 1.23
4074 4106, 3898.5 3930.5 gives 1.70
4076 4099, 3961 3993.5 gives 1.65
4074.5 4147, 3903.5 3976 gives 1.92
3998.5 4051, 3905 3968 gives 1.86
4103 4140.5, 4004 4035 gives 0.99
